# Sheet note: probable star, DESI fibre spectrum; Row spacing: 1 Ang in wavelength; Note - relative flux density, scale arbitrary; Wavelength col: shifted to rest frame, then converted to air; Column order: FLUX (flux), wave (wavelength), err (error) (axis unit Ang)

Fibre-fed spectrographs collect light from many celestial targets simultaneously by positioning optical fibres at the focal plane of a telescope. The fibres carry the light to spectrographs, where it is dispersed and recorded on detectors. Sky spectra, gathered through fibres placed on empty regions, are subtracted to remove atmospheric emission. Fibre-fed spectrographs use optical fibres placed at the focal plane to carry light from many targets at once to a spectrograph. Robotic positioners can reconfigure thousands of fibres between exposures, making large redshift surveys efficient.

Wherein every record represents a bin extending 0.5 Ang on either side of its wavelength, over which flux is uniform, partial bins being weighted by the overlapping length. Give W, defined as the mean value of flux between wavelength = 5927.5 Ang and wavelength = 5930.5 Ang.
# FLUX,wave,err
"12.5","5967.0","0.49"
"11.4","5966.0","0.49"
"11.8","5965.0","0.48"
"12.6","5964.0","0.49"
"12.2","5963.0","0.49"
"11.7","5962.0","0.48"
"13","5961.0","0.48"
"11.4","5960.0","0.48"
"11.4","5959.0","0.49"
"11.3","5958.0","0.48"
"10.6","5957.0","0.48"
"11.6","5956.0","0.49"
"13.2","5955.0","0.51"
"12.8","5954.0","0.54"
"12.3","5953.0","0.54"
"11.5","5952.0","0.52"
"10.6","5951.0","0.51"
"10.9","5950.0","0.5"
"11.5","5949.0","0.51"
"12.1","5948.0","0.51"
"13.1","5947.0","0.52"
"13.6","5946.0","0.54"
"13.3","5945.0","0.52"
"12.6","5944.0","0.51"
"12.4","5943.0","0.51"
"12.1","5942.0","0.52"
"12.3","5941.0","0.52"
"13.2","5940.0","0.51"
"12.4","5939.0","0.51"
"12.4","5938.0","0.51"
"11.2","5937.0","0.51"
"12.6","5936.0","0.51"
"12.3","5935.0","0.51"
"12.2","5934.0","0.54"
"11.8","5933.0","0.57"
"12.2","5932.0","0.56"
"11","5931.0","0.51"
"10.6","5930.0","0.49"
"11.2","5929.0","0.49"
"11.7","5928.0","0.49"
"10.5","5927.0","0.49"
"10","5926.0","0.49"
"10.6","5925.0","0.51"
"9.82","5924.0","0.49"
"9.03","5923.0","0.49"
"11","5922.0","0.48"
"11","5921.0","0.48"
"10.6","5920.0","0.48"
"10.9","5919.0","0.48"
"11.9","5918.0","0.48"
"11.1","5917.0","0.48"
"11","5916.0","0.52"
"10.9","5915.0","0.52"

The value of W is 11.2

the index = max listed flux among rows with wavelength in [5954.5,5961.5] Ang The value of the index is 13.2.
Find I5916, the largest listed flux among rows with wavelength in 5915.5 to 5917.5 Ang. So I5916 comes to 11.1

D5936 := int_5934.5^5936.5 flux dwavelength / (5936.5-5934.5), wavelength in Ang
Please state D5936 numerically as 12.4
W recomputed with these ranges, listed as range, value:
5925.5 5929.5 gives 10.8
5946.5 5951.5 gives 11.6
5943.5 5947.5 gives 13.2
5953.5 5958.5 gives 11.9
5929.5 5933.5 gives 11.4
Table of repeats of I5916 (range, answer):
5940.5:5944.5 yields 12.6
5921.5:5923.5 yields 11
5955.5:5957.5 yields 11.6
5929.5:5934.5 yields 12.2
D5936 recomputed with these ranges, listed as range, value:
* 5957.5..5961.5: 11.8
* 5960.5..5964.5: 12.4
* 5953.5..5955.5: 13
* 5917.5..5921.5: 11.1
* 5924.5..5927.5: 10.4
